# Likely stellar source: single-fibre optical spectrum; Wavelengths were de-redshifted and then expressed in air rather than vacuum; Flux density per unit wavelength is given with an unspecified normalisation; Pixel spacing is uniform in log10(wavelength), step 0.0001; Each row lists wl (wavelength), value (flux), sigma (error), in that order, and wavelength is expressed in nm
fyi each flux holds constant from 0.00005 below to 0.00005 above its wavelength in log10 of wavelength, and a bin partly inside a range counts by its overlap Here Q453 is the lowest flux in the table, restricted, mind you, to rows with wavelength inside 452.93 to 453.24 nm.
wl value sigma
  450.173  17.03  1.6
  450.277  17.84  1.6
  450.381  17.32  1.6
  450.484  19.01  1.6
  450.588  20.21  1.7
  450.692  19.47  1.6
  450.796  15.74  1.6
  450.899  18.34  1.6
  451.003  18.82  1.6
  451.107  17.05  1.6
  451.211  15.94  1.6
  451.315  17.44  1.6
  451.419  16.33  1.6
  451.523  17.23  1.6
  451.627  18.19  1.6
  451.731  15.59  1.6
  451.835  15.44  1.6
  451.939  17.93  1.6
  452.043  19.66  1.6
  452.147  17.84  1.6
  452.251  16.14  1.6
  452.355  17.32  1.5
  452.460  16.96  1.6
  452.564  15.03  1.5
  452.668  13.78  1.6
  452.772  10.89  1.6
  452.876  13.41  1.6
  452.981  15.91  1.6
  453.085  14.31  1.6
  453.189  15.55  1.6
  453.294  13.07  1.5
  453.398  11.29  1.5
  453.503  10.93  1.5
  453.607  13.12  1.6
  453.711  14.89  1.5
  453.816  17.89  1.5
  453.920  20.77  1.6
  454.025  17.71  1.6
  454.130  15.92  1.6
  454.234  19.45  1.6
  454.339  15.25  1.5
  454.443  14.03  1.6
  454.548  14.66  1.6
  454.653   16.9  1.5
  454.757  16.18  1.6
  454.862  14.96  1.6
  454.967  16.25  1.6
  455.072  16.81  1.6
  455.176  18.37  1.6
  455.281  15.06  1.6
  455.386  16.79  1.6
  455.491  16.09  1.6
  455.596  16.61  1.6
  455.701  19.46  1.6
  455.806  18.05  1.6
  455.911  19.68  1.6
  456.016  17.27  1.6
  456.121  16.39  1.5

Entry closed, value 14.31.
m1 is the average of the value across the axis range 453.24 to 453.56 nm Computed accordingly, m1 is 11.8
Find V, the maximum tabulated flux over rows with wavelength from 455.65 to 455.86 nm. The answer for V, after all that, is 19.46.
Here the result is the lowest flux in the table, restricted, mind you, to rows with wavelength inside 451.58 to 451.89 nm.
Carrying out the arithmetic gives 15.44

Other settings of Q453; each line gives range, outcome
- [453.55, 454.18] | 13.12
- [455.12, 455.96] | 15.06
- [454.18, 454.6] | 14.03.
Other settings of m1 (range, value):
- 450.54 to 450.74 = 19.8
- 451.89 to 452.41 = 17.8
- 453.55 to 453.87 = 15.3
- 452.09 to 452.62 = 16.7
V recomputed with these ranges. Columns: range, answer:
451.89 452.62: 19.66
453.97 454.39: 19.45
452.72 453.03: 15.91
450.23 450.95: 20.21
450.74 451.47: 18.82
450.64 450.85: 19.47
